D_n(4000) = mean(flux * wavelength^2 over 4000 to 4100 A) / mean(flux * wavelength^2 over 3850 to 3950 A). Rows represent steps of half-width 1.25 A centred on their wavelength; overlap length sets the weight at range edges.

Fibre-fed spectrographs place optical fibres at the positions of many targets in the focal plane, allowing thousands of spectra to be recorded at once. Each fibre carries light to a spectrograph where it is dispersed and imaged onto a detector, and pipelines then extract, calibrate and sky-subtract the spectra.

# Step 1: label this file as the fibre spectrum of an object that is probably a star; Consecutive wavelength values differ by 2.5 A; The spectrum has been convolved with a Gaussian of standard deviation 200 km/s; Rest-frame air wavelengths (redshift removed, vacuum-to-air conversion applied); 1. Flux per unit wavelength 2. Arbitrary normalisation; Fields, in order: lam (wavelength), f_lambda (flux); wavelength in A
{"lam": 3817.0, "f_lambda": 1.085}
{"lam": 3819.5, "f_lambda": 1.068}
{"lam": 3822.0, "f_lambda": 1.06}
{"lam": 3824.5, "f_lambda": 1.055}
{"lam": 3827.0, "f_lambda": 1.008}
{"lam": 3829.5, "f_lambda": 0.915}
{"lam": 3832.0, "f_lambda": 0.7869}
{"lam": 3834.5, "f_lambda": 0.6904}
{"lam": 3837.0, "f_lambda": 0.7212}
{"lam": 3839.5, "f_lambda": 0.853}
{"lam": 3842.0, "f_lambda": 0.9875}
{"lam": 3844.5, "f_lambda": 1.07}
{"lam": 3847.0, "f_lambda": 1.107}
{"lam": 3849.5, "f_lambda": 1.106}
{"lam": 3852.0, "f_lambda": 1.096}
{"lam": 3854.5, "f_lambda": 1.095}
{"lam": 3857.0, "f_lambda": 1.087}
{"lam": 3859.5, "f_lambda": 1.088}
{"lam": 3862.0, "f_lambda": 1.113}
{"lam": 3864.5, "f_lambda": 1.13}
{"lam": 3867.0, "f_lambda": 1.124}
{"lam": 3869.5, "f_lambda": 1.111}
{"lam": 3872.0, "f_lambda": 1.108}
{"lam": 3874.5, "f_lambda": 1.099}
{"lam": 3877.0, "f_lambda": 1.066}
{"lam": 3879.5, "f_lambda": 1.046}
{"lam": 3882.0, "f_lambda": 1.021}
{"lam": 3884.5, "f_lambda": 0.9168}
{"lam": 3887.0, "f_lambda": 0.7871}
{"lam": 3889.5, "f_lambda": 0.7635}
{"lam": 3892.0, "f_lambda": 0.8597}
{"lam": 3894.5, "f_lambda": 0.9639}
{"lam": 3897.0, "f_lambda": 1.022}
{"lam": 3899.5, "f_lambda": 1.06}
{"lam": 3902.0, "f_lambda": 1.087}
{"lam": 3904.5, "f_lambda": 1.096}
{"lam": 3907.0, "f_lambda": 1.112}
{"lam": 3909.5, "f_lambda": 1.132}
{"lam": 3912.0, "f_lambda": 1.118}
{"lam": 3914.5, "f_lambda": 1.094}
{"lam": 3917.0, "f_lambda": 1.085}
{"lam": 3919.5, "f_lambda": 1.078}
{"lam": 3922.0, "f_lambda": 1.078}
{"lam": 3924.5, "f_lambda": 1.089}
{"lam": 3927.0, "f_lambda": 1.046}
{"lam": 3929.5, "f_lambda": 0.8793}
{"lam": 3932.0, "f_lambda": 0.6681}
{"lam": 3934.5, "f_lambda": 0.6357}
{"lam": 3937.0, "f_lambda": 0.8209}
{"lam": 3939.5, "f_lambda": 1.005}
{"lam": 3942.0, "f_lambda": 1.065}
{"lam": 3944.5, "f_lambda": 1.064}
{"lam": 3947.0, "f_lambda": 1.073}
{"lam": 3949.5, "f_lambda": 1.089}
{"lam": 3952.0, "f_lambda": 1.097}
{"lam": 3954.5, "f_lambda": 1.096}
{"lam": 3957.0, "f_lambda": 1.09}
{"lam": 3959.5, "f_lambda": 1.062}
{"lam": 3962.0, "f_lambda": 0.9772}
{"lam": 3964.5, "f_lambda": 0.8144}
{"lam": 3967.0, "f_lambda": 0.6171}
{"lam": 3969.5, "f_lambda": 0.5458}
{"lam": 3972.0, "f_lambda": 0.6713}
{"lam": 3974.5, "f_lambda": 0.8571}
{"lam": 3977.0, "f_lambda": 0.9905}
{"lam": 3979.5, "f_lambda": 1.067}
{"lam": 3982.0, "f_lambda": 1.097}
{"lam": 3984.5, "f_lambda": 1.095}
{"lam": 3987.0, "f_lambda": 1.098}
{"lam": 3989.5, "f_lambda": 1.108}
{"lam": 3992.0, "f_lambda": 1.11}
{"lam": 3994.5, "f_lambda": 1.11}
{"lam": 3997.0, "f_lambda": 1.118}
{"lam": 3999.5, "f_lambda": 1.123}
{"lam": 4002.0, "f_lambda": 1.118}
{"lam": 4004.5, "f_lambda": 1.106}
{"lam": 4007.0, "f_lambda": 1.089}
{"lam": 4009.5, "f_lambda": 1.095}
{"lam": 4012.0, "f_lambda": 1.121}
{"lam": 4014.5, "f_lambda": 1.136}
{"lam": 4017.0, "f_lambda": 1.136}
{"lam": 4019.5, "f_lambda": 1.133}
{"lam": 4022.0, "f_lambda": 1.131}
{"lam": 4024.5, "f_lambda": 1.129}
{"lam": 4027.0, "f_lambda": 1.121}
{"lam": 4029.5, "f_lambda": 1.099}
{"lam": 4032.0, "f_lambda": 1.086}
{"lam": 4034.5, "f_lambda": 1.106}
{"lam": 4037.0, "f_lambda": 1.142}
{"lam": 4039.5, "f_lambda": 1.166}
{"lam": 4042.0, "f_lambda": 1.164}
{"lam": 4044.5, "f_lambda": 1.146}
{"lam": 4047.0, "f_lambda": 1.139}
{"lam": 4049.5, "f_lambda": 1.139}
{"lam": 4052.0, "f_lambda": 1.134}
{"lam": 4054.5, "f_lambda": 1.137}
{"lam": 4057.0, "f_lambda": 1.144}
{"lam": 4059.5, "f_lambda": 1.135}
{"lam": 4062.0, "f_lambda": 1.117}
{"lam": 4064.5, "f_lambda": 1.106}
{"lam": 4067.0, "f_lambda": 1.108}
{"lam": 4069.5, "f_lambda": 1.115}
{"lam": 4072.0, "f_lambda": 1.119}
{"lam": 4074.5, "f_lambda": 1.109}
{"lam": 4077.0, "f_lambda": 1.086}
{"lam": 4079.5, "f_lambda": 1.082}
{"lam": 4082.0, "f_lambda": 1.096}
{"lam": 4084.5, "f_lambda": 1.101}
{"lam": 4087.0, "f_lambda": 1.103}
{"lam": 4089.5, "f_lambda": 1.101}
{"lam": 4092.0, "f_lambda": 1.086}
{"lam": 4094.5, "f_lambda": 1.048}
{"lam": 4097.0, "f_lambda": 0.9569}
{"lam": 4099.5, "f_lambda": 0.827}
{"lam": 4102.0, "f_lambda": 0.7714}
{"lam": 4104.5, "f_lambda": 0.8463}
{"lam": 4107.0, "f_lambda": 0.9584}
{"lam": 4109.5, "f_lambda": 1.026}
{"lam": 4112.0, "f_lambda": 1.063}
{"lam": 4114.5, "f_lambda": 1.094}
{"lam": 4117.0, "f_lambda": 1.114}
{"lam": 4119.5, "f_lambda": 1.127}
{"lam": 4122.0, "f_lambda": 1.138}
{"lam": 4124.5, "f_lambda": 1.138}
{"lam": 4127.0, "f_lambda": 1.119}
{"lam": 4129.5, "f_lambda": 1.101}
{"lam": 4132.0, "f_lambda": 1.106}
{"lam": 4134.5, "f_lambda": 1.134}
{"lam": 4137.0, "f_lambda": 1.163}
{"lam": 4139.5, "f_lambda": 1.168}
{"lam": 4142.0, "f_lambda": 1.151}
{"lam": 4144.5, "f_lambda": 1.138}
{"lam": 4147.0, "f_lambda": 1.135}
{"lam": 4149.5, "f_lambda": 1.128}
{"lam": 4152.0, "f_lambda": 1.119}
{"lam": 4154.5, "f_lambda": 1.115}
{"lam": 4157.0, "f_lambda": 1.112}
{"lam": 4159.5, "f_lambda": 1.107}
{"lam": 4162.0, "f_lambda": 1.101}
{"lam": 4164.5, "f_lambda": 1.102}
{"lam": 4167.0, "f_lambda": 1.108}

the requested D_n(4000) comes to 1.17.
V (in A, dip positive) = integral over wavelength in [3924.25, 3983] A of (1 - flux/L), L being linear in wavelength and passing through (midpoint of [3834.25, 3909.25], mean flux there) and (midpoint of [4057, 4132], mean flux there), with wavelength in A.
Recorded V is 5.9 A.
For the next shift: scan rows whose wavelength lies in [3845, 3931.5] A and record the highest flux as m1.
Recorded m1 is 1.132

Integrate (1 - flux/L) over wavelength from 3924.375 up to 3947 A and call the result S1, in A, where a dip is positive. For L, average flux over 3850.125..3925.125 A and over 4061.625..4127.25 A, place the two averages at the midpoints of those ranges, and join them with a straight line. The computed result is 2.9 A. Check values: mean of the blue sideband 1.05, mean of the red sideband 1.06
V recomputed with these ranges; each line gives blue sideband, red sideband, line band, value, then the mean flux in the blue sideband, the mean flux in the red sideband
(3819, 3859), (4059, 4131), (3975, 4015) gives -2.5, 0.982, 1.06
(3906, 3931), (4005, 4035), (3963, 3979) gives 4.8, 1.07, 1.12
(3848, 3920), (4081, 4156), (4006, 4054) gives -2.8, 1.05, 1.07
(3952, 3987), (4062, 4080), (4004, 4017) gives -1.4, 0.934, 1.11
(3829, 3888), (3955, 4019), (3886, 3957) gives 0.8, 1.01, 1.02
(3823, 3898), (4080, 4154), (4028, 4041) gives -0.9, 0.993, 1.07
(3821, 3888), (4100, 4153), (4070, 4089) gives -0.6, 1.01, 1.08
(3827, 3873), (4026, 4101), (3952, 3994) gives 3.9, 1.01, 1.1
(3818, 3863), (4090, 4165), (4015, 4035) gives -1.4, 0.995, 1.07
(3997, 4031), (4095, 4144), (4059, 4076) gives -0.5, 1.12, 1.05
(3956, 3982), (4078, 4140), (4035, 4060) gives -4.2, 0.878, 1.06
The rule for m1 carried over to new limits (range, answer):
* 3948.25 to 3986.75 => 1.097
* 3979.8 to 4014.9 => 1.136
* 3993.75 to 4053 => 1.166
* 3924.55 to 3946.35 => 1.065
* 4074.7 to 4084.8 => 1.101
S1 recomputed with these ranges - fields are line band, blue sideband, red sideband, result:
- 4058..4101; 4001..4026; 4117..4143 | 2.0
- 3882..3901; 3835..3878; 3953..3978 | 1.4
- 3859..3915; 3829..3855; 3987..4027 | -2.7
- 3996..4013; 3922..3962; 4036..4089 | -0.8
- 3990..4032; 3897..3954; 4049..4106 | -2.9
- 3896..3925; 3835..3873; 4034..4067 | -0.4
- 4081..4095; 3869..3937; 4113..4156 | 0.1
